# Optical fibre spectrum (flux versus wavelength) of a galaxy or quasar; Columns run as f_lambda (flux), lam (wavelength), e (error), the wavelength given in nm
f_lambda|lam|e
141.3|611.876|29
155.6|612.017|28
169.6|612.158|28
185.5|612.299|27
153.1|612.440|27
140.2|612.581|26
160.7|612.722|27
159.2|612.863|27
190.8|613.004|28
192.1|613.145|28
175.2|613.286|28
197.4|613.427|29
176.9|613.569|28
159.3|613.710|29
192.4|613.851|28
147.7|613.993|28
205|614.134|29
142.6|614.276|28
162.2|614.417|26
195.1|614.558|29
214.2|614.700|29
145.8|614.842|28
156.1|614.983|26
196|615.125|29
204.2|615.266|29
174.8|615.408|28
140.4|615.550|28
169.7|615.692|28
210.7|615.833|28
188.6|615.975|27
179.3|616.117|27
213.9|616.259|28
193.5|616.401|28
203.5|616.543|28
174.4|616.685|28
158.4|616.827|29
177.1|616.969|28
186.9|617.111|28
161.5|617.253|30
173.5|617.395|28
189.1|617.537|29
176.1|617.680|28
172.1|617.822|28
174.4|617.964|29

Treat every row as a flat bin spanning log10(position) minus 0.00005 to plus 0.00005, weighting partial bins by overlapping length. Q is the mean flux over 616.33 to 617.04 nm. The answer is 181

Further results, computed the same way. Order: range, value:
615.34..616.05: 177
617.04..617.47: 174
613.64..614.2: 176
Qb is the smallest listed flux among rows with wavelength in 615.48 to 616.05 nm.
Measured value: 140.4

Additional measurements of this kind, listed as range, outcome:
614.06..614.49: 142.6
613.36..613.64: 176.9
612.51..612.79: 140.2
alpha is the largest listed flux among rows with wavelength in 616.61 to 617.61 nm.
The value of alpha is 189.1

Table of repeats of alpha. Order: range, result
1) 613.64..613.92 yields 192.4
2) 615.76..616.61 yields 213.9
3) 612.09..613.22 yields 192.1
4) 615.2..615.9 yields 210.7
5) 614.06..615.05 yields 214.2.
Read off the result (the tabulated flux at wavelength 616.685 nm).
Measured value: 174.4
